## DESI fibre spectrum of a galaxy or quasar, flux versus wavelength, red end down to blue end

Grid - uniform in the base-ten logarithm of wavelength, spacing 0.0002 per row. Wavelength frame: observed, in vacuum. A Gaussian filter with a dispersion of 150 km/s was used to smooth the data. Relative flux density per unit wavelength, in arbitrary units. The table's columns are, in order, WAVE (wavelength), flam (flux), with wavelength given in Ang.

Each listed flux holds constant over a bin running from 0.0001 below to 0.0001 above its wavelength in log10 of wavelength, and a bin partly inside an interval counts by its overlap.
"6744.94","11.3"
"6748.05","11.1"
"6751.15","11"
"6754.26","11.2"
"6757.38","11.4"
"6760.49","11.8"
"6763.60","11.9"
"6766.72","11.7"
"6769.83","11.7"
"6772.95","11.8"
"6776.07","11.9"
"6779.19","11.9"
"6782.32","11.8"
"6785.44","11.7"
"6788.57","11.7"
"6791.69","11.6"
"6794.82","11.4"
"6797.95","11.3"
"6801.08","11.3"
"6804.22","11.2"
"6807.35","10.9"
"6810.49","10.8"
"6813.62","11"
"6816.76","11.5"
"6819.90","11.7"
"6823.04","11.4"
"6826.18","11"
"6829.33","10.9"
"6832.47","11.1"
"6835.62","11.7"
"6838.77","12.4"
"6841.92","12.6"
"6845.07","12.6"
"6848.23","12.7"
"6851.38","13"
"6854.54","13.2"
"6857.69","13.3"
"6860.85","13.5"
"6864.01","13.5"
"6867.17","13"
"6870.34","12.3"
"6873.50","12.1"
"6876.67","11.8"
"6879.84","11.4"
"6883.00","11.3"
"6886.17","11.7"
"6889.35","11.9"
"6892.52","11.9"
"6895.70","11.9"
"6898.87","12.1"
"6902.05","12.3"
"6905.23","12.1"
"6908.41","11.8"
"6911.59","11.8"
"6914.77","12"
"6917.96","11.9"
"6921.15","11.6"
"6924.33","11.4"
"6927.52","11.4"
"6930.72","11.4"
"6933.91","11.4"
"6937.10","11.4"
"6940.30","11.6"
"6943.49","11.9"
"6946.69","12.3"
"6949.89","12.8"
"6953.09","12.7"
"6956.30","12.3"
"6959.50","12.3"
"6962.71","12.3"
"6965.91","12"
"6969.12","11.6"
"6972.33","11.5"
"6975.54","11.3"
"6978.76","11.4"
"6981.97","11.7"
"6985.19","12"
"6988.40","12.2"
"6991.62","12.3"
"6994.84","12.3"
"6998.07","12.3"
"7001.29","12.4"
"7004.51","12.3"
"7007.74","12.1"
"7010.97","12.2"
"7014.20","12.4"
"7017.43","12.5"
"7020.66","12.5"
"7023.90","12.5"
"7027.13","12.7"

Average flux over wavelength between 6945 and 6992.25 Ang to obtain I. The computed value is 12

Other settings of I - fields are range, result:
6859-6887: 12.3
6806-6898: 12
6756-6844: 11.5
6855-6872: 13.1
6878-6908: 11.8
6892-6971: 11.9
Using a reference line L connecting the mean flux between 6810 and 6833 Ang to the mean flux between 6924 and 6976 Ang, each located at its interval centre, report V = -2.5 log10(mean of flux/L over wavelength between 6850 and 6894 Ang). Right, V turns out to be -0.09 mag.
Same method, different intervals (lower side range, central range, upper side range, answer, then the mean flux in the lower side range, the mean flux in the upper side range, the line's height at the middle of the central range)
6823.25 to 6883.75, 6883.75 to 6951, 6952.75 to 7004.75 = 0.030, 12.3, 12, 12.2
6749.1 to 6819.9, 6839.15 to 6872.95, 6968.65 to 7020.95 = -0.110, 11.5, 12.1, 11.7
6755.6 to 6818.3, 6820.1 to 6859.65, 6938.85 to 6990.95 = -0.045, 11.5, 12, 11.7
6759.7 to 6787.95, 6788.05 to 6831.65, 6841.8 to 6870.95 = 0.098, 11.8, 13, 12.3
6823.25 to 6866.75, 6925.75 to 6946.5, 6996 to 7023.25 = 0.073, 12.4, 12.3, 12.4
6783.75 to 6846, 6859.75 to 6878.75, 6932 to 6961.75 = -0.082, 11.5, 12.1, 11.7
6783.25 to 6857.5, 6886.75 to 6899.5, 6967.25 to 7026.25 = -0.004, 11.7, 12.1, 11.9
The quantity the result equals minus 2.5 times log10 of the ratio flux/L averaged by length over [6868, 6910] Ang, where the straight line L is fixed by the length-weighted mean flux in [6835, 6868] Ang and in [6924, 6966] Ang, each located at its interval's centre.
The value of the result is 0.054 mag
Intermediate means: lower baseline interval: 12.9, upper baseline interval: 12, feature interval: 11.9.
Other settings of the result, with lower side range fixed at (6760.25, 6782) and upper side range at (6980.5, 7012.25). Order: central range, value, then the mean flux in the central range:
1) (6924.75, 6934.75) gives 0.063 mag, 11.4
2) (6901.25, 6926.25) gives 0.018 mag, 11.8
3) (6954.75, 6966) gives -0.012 mag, 12.3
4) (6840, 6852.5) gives -0.068 mag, 12.7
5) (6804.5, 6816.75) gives 0.082 mag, 11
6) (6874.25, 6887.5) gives 0.038 mag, 11.6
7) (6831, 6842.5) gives 0.002 mag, 11.9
